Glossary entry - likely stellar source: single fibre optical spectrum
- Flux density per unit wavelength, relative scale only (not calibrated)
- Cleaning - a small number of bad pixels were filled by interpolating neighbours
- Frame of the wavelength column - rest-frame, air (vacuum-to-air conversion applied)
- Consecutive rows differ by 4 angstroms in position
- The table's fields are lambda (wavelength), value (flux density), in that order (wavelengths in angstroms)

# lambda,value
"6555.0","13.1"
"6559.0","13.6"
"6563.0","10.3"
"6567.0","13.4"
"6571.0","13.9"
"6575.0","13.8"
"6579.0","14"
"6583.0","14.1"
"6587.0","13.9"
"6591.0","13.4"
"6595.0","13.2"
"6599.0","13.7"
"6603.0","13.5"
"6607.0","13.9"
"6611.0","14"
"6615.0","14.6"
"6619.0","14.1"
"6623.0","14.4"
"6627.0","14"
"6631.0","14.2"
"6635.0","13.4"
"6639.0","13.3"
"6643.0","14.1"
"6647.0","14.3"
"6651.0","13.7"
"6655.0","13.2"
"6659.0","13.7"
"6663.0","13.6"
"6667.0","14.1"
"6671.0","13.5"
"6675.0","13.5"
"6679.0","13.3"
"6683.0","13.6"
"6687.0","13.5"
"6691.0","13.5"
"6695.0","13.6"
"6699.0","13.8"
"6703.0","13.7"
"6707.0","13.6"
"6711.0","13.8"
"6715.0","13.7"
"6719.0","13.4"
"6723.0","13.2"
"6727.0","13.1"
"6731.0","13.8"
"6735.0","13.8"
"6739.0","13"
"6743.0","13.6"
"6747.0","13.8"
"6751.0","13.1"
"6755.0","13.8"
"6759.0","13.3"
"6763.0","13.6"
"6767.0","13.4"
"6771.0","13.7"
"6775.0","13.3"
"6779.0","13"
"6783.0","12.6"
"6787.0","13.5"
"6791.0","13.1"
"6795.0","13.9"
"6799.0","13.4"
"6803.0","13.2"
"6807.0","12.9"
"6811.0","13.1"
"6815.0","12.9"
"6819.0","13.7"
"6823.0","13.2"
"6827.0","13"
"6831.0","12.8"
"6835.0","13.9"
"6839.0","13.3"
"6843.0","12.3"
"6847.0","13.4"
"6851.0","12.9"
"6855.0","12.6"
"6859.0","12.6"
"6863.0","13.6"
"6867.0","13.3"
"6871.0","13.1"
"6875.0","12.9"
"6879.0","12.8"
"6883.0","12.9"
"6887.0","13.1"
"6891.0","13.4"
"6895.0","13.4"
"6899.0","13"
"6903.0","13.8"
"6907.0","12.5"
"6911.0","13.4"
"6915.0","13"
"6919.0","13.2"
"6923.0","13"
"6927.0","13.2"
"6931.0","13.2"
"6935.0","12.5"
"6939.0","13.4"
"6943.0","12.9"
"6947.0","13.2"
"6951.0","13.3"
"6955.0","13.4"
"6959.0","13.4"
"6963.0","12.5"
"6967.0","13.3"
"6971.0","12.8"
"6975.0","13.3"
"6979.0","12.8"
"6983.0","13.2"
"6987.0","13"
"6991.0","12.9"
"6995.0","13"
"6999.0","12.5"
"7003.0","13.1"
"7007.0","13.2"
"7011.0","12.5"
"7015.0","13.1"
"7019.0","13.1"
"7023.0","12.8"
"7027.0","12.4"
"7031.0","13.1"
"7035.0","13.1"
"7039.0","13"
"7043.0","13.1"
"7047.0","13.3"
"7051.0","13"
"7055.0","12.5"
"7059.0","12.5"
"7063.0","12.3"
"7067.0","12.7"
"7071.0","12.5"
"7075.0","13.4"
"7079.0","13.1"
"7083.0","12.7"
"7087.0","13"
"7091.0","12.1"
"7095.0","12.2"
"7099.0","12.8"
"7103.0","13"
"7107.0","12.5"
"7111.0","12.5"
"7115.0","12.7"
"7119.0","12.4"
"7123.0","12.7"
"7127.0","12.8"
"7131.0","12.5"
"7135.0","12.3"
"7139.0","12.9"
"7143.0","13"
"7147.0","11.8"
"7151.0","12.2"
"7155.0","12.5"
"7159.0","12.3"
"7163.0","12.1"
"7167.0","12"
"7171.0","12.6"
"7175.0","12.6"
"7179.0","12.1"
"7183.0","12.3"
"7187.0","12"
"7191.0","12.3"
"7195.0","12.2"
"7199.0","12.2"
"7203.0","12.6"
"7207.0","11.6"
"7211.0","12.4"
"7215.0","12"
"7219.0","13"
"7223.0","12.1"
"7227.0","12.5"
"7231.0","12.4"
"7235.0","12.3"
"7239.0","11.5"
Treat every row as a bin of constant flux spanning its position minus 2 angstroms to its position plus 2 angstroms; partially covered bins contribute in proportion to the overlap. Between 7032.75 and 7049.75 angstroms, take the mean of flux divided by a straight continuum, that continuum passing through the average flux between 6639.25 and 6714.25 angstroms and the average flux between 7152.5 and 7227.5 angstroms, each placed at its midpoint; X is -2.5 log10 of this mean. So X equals -0.04 mag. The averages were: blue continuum 13.7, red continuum 12.3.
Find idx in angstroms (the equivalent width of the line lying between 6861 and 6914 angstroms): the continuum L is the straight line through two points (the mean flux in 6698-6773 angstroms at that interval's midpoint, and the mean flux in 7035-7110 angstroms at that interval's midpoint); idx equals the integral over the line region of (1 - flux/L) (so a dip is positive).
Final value 0.1 angstroms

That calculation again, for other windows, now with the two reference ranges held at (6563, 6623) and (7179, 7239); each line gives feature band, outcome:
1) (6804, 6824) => 0.05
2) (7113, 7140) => -0.35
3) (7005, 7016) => -0.17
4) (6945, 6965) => -0.47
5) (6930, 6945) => -0.10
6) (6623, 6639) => -0.27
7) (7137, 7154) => -0.11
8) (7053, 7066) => 0.16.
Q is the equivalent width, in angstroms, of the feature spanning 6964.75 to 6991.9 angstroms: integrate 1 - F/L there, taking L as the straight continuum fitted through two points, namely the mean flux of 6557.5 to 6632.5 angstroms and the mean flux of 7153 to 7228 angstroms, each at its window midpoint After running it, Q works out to -0.6 angstroms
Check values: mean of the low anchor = 13.7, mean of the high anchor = 12.3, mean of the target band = 13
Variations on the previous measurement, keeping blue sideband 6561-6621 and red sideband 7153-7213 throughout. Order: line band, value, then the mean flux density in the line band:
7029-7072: -1.0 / 12.8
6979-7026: -1.0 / 12.9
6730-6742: -0.2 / 13.5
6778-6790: 0.1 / 13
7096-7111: -0.3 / 12.7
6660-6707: -0.8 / 13.6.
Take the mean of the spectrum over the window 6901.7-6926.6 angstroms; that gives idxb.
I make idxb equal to 13.1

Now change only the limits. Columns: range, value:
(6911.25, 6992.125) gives 13.1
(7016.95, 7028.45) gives 12.8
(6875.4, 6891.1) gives 13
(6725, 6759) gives 13.5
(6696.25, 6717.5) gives 13.7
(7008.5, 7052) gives 13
